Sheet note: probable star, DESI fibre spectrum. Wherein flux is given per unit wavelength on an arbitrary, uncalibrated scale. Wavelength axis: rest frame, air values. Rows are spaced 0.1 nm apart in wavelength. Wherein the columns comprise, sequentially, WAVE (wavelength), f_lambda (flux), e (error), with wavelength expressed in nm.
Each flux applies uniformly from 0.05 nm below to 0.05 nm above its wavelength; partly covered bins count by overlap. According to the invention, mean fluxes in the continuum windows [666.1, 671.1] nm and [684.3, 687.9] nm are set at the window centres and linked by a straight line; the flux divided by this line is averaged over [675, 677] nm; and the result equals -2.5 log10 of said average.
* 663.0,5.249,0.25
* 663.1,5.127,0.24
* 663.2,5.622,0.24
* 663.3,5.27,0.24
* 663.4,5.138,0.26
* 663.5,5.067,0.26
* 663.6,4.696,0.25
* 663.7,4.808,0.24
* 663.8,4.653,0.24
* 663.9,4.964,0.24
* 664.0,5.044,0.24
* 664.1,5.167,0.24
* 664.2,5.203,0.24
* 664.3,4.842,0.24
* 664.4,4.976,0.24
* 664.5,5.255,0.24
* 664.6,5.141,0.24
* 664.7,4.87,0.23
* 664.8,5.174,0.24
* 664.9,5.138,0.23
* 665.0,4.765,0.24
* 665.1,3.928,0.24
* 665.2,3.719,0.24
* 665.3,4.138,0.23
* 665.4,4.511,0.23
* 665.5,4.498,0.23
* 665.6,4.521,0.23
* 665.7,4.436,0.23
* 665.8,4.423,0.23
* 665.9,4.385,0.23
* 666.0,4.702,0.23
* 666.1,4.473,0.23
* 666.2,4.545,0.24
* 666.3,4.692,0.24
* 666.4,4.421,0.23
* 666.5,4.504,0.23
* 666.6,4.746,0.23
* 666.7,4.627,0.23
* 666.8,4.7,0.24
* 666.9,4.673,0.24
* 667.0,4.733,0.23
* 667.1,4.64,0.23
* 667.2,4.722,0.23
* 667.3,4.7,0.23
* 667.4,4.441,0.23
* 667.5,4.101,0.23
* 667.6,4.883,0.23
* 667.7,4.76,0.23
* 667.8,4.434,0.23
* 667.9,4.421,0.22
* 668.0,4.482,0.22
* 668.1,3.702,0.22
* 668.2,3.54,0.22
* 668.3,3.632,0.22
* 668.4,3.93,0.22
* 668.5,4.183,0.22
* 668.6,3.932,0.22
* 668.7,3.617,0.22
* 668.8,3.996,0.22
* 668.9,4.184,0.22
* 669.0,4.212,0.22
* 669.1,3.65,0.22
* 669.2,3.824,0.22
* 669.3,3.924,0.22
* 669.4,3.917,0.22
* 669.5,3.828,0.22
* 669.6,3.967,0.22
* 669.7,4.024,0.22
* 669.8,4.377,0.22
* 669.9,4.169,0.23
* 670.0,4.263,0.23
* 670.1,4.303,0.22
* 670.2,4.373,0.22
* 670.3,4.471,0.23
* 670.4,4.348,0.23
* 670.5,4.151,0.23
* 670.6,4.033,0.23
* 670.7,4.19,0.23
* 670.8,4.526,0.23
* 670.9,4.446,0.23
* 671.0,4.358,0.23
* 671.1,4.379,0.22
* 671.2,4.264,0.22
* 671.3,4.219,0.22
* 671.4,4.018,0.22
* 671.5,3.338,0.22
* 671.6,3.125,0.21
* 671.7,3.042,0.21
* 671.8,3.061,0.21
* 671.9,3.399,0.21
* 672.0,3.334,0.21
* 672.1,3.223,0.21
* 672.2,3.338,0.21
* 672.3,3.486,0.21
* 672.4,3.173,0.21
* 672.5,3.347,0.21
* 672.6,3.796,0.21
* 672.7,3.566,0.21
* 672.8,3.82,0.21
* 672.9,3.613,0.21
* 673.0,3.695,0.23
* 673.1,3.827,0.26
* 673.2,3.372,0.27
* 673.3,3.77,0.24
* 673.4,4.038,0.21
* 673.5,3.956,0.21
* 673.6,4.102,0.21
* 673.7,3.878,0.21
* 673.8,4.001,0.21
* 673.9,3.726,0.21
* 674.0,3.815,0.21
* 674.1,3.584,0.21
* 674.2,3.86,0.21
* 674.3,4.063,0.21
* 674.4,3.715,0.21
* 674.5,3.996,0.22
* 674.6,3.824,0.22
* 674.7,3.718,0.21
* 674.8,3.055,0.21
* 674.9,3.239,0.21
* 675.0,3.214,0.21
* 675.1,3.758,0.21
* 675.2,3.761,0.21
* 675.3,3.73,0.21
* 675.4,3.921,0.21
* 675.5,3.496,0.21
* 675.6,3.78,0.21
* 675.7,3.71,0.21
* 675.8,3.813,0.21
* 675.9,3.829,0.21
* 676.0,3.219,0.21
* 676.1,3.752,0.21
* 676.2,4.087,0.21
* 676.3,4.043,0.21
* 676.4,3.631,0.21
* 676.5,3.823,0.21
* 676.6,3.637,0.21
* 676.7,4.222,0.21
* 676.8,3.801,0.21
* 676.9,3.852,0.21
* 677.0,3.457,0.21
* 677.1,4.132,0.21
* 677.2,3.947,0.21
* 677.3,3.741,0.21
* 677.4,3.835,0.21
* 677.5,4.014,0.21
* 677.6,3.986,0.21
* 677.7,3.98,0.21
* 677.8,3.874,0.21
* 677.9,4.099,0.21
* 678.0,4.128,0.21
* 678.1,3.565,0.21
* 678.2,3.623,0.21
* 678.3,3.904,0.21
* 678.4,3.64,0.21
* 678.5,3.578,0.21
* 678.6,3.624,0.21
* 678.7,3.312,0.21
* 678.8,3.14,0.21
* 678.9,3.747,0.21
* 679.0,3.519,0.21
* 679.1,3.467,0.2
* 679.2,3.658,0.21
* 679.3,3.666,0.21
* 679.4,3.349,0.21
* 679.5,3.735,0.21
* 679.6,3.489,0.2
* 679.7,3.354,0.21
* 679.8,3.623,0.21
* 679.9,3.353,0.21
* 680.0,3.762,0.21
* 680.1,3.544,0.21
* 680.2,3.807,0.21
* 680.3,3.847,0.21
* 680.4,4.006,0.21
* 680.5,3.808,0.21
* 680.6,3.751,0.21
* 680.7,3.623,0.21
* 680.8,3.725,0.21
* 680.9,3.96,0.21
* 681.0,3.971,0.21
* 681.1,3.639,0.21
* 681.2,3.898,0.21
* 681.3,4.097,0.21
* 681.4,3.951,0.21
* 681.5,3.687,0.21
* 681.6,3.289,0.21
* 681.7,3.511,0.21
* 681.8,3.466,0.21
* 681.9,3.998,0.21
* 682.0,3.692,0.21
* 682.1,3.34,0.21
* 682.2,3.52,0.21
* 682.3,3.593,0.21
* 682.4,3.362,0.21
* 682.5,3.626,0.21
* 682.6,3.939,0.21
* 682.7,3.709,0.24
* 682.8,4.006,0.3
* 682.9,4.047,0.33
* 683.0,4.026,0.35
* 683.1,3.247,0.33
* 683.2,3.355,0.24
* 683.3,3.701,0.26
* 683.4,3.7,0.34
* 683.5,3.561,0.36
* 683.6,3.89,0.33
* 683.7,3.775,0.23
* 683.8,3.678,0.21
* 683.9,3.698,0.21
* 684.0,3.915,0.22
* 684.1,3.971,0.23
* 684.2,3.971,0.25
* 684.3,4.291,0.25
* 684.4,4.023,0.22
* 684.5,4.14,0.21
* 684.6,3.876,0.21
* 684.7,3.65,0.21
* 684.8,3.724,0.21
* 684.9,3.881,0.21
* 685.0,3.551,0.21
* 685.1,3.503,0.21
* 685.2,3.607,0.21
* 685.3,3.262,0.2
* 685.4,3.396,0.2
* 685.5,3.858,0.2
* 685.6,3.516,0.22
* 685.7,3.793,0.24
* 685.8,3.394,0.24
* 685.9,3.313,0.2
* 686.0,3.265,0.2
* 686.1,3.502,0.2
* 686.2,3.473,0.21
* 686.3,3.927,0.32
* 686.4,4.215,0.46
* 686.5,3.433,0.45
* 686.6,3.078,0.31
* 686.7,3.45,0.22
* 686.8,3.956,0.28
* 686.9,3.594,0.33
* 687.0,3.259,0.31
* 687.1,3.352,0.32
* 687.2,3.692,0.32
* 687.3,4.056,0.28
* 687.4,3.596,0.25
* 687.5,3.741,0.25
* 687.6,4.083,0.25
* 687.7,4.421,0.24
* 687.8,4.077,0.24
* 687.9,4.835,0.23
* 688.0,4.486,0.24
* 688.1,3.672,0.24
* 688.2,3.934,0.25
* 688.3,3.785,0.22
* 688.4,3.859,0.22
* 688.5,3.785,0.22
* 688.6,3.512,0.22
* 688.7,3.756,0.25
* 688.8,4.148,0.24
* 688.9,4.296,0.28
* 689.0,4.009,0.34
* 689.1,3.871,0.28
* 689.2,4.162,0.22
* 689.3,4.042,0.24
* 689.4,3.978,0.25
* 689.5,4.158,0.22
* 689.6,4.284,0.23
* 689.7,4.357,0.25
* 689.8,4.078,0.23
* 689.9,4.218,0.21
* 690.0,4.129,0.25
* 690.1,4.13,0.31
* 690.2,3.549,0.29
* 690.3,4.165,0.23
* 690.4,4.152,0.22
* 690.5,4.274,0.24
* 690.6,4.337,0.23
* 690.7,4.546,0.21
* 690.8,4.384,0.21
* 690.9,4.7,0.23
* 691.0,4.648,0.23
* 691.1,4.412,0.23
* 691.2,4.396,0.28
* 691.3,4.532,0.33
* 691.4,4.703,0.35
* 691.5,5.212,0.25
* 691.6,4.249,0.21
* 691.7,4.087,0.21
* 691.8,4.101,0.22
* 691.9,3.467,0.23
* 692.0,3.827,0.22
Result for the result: 0.076 mag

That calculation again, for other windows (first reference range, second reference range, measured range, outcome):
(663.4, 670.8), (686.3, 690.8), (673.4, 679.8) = 0.135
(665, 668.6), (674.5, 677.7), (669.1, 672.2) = 0.049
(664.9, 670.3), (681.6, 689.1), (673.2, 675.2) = 0.097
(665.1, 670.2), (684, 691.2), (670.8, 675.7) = 0.132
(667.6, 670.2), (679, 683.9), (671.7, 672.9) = 0.165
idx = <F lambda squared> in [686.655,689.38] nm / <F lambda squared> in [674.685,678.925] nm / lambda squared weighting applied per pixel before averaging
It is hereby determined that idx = 1.1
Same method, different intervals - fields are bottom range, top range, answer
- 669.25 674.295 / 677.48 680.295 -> 0.97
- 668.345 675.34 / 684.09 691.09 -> 1.07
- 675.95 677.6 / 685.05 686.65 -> 0.95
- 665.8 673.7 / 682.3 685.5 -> 0.96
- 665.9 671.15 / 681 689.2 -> 0.92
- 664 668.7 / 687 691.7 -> 0.98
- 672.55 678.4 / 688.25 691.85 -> 1.16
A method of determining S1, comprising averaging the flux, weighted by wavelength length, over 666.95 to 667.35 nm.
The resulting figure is 4.7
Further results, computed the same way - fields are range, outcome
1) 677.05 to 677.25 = 4.04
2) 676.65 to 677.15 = 3.89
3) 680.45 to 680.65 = 3.78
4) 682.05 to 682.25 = 3.43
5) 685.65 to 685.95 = 3.5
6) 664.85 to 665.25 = 4.39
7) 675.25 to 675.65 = 3.73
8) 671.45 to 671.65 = 3.23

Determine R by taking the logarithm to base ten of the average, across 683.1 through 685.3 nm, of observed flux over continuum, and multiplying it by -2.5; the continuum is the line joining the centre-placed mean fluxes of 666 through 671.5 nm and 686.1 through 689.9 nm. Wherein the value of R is 0.06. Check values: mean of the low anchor 4.27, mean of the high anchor 3.9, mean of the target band 3.76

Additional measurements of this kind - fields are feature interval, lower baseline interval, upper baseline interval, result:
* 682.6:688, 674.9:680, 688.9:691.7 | 0.087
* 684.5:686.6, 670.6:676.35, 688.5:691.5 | 0.135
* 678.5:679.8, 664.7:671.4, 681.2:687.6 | 0.110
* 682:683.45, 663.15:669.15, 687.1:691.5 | 0.166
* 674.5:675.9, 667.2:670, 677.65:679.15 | 0.054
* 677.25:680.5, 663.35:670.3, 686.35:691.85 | 0.153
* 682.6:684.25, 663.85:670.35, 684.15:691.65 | 0.079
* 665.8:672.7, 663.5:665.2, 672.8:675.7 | 0.055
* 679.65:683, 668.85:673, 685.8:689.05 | 0.031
